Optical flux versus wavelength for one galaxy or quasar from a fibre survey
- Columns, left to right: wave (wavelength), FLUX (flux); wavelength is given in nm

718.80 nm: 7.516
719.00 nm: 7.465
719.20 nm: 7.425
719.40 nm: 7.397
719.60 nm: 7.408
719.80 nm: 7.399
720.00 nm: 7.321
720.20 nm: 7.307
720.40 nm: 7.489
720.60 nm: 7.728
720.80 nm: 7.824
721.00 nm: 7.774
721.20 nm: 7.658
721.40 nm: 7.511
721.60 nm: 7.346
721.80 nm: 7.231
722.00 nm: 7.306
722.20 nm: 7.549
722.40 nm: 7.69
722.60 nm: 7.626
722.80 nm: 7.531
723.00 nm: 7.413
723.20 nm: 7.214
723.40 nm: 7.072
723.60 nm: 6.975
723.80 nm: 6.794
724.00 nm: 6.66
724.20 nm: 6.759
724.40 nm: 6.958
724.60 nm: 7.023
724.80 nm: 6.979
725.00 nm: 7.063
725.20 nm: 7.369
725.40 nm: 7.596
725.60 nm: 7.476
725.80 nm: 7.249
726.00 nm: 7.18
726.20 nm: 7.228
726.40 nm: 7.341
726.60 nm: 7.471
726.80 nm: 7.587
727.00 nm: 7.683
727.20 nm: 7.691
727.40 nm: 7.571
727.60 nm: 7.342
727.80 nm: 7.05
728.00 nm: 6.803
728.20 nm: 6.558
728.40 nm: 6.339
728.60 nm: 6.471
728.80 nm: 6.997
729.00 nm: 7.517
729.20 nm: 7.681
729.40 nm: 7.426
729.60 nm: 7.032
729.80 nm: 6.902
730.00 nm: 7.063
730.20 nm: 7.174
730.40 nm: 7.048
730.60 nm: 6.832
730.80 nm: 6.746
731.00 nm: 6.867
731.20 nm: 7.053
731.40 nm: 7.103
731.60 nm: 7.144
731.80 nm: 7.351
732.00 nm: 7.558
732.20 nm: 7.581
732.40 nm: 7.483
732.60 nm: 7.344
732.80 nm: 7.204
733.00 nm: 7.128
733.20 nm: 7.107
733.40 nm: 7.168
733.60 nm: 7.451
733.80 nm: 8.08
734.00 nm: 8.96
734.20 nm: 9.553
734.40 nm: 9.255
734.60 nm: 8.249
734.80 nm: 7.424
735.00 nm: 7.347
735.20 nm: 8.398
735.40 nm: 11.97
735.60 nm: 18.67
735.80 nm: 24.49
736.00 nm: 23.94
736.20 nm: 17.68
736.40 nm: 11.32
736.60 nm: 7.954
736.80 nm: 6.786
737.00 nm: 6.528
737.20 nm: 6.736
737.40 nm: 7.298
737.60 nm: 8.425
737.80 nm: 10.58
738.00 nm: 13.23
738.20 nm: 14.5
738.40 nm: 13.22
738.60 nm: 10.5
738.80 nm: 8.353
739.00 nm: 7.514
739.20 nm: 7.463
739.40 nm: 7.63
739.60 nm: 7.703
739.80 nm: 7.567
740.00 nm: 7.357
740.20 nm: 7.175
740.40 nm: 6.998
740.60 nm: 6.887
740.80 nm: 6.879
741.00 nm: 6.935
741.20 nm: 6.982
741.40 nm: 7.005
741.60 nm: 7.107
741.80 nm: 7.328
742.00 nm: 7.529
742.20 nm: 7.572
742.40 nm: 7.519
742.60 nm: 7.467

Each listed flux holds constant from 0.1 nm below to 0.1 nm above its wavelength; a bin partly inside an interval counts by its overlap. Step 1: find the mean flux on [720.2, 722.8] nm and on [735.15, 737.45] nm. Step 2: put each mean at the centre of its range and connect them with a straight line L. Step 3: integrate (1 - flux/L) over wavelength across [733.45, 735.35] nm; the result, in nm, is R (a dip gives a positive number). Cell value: 0.594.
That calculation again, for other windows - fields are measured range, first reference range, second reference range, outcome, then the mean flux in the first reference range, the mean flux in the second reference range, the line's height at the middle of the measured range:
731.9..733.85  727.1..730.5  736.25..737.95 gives 0.11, 7.1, 8.63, 7.85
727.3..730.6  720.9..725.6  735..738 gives 0.80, 7.27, 12.1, 9.34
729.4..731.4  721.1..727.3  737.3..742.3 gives 0.19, 7.3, 8.39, 7.73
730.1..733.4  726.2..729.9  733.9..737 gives 0.82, 7.19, 12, 9.57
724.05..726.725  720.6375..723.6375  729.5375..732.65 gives 0.05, 7.46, 7.14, 7.35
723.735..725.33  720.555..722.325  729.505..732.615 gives 0.10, 7.54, 7.14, 7.41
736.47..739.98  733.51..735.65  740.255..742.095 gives -0.36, 9.38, 7.07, 8.1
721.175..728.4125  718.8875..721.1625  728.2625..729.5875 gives 0.02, 7.51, 7.05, 7.26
